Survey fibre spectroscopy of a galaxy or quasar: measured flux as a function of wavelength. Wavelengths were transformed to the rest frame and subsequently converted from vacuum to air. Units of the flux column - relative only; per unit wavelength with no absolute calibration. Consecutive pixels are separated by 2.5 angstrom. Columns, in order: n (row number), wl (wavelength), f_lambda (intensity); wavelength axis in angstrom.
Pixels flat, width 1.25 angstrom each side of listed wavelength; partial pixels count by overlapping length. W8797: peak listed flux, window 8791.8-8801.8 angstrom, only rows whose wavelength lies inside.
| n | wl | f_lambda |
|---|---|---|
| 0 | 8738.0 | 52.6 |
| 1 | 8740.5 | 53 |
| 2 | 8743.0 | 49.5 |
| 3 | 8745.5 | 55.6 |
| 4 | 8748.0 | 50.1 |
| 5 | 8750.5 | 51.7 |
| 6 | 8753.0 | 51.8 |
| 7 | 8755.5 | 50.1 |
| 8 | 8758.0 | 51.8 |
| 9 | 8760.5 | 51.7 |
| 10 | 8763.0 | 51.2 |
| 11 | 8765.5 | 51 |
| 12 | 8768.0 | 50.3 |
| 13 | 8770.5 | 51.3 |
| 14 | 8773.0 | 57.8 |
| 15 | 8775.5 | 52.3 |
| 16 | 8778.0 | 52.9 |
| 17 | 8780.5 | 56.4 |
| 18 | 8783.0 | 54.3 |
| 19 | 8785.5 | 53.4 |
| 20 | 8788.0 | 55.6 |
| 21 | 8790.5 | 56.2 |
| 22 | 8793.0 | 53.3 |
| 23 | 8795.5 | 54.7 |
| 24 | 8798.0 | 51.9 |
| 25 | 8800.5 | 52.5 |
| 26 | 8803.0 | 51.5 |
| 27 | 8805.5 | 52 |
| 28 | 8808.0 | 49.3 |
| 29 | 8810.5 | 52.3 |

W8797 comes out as 54.7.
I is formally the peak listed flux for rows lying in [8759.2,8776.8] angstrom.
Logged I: 57.8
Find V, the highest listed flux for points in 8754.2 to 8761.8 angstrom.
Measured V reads 51.8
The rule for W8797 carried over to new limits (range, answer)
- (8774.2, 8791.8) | 56.4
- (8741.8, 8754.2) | 55.6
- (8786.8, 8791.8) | 56.2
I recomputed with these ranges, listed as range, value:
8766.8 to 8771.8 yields 51.3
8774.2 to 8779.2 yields 52.9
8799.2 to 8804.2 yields 52.5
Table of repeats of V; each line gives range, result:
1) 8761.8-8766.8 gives 51.2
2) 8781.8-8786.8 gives 54.3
